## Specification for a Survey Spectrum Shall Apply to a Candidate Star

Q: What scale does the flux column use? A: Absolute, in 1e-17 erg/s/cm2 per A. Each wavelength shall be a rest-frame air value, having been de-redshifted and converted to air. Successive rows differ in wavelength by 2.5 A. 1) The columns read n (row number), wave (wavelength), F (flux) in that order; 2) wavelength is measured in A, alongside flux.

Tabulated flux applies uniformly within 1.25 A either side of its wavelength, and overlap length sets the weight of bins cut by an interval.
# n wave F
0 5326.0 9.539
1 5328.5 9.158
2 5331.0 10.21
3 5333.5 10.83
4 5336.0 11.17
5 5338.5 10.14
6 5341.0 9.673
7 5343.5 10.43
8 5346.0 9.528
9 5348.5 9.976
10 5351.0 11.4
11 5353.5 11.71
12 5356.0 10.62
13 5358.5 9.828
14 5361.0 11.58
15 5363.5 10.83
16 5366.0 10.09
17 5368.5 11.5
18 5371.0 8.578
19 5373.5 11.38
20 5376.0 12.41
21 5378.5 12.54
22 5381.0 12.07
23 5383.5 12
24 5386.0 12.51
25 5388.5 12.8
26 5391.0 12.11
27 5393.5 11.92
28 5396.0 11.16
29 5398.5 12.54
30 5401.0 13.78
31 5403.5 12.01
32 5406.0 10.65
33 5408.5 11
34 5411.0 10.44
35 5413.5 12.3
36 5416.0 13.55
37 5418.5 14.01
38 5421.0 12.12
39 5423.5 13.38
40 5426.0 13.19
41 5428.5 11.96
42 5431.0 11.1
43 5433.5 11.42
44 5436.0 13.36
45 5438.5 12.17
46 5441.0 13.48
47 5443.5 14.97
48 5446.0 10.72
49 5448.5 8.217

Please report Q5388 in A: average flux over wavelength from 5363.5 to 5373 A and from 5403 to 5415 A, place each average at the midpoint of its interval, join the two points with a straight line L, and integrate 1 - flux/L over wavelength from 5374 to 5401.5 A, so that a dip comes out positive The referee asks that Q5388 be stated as -3.9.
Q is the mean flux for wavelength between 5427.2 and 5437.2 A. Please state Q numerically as 12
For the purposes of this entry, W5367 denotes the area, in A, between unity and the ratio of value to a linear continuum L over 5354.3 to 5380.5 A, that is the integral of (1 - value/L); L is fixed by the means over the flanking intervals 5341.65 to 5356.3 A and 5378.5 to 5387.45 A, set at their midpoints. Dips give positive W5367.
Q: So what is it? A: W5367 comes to 1.2 A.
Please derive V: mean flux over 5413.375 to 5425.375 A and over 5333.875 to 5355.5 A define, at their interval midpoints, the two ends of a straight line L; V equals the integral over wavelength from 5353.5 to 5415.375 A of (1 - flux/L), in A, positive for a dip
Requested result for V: 1.9 A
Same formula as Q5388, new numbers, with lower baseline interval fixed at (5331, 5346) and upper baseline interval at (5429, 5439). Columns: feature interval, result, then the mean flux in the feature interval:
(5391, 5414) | -0.6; 11.8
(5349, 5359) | -0.3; 10.9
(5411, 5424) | -1.2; 12.8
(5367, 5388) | -1.2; 11.6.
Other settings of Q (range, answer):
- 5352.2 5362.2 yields 10.9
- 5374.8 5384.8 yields 12.3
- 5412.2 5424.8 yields 13.1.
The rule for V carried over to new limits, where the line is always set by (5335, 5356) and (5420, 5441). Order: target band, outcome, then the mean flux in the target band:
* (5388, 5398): -0.36 A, 12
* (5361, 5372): 0.53 A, 10.4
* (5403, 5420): -0.01 A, 12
